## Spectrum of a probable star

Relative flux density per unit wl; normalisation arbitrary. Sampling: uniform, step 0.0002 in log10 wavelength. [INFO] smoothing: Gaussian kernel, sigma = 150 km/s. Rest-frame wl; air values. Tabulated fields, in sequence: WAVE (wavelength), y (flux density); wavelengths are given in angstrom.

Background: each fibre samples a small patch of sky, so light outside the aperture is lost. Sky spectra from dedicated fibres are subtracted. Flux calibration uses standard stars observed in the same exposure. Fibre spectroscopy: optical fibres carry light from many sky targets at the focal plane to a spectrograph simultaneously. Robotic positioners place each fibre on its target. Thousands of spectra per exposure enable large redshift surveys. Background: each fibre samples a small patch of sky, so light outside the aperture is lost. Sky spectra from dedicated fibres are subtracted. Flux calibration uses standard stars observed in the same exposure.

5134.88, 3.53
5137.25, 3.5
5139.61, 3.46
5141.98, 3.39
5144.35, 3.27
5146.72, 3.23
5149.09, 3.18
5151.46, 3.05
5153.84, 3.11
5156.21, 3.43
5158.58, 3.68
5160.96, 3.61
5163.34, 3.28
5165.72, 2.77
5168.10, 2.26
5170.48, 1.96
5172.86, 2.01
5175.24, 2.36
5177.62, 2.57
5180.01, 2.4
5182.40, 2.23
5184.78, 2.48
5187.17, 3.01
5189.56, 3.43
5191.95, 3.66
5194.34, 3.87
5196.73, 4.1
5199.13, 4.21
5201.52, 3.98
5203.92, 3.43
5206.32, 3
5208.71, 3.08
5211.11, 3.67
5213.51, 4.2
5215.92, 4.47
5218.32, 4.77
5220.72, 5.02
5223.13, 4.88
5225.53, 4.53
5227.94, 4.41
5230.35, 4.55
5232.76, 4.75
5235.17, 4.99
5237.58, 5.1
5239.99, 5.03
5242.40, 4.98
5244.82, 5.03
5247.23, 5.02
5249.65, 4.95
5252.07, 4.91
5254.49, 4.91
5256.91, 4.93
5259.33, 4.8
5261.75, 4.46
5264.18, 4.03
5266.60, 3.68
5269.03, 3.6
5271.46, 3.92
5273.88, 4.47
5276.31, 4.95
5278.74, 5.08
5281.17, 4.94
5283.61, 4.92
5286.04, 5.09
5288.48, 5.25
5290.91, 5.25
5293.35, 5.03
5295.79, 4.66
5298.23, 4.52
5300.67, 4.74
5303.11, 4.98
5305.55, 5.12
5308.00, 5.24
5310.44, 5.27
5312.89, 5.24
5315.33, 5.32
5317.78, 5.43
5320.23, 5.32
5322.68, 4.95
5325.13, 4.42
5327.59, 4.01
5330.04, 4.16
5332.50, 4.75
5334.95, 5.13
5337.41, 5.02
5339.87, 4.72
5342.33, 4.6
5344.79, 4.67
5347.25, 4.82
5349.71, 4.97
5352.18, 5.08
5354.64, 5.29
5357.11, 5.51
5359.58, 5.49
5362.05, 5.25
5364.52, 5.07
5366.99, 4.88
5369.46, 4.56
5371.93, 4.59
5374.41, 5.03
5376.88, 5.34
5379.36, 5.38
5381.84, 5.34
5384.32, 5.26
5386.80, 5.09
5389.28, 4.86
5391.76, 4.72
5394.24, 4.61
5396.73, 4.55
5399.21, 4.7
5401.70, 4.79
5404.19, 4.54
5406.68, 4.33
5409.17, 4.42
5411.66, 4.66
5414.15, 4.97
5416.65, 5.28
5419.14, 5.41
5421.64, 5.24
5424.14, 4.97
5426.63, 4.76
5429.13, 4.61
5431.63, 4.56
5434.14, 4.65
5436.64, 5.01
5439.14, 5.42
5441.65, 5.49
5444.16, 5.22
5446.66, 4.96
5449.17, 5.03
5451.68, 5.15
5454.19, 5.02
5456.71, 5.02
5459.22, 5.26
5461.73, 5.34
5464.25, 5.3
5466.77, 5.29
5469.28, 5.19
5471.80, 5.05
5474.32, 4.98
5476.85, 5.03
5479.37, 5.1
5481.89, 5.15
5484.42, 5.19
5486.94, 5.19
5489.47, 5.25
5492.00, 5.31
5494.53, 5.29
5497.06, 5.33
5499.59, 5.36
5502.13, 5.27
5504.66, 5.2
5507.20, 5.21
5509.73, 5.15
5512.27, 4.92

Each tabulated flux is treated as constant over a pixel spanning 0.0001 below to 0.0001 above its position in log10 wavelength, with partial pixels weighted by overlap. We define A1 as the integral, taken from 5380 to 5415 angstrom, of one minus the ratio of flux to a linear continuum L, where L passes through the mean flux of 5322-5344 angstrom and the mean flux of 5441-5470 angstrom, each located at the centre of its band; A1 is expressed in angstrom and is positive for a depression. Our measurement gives 0.98 angstrom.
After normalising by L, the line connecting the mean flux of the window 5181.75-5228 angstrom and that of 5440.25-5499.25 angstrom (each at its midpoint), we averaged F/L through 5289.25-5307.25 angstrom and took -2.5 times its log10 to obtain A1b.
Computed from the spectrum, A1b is -0.14 mag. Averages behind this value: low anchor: 3.83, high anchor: 5.18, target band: 4.92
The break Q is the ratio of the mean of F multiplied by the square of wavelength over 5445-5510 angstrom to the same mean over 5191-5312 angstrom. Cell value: 1.2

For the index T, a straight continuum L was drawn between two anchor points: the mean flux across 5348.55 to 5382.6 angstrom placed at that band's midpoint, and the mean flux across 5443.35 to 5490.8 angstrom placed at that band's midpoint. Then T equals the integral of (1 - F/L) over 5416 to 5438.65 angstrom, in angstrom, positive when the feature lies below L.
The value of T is 0.8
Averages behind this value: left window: 5.12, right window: 5.14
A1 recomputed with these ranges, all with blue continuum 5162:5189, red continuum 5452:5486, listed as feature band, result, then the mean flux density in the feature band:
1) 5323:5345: -3.8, 4.62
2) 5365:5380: -2.3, 4.95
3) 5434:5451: -0.8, 5.14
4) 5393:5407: -0.2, 4.6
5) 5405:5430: -0.9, 4.86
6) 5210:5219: -4.4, 4.25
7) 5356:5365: -2.5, 5.35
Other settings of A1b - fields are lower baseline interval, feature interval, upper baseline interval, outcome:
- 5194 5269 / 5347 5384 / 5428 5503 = -0.061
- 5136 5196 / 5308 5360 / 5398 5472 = -0.169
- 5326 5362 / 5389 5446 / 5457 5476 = 0.045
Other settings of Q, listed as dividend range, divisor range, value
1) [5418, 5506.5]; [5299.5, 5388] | 1.07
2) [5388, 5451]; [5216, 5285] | 1.11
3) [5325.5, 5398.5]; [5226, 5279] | 1.10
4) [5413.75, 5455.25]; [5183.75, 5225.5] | 1.42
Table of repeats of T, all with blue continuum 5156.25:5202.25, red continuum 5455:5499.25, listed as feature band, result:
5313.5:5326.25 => -3.3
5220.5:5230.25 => -3.7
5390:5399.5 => -0.1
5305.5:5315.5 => -3.1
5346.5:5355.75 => -1.6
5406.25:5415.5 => 0.2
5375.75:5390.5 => -2.3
